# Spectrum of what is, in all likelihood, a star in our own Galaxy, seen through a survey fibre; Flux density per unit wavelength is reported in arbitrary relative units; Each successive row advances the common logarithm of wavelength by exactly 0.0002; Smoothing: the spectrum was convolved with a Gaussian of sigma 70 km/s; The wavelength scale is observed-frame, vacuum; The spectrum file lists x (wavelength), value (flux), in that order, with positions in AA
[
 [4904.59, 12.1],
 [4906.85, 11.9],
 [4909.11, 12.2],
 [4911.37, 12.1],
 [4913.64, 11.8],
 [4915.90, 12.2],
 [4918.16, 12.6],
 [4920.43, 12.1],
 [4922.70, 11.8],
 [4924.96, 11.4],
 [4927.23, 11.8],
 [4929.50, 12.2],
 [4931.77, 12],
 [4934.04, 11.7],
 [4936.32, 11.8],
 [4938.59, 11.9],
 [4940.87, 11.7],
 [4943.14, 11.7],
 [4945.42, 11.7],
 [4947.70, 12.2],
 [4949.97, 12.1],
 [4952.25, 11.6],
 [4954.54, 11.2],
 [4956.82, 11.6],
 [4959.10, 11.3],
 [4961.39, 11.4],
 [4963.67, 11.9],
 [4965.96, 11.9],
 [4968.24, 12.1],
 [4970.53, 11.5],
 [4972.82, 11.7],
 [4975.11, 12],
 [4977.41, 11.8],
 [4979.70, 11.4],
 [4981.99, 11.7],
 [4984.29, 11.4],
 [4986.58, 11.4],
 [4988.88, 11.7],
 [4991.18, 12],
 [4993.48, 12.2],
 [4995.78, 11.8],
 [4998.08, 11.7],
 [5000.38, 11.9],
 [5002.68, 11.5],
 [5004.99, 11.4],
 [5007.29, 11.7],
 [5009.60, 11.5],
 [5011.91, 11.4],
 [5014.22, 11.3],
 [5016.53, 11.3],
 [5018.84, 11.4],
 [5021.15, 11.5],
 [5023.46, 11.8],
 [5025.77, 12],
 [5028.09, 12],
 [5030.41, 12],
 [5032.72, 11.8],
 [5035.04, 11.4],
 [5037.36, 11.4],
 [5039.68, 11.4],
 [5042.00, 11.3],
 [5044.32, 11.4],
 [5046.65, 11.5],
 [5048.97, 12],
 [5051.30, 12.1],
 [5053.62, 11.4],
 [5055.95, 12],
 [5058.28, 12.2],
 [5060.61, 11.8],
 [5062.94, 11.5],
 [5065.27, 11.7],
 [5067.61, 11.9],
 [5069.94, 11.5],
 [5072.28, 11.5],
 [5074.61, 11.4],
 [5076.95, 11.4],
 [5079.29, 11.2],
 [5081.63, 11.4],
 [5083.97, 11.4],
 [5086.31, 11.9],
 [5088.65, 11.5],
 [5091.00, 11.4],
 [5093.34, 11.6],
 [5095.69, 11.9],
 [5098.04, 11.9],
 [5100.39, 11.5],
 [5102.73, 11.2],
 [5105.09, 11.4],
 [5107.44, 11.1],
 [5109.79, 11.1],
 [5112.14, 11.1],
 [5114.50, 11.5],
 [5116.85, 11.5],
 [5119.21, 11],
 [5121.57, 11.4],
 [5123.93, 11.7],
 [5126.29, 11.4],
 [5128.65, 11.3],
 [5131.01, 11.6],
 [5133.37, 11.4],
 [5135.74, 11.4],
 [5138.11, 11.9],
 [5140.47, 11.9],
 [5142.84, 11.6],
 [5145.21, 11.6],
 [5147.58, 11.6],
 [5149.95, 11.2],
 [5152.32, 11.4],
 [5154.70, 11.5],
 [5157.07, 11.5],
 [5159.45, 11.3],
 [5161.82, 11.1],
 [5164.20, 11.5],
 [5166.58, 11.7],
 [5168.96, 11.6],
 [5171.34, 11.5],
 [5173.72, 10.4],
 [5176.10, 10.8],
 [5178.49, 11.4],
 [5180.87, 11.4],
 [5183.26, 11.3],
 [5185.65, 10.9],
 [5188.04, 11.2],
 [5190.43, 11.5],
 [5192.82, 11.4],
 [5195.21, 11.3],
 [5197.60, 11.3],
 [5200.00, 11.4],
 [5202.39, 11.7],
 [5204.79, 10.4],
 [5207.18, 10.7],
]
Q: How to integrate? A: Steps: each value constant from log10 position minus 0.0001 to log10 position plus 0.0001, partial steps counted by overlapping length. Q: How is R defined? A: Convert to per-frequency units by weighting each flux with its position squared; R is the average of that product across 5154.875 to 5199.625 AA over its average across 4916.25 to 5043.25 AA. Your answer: 1.0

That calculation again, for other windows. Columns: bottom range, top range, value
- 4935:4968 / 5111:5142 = 1.05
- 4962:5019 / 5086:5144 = 1.03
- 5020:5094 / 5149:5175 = 1.02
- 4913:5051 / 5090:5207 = 1.04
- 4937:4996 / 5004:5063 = 1.02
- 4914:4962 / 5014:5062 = 1.03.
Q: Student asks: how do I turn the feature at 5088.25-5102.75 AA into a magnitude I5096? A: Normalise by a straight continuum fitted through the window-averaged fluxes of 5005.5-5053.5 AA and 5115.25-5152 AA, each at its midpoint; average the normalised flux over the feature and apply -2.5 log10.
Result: -0.01 mag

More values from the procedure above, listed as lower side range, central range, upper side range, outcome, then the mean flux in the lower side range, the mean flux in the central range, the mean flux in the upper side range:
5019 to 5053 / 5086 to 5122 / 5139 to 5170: 0.01 mag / 11.7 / 11.4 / 11.5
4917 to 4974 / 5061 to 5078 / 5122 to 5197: 0.00 mag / 11.8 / 11.6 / 11.4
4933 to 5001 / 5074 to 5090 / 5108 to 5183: 0.01 mag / 11.7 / 11.5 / 11.4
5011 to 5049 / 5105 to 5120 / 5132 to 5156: 0.03 mag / 11.6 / 11.2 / 11.5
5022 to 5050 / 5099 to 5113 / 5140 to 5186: 0.02 mag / 11.7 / 11.3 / 11.4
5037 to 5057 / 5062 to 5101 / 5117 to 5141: 0.00 mag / 11.6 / 11.6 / 11.5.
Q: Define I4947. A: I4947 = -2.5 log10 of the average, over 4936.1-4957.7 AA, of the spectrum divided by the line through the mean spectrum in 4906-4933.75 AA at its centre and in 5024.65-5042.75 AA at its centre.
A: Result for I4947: 0.02 mag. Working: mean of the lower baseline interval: 12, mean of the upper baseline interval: 11.7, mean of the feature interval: 11.8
